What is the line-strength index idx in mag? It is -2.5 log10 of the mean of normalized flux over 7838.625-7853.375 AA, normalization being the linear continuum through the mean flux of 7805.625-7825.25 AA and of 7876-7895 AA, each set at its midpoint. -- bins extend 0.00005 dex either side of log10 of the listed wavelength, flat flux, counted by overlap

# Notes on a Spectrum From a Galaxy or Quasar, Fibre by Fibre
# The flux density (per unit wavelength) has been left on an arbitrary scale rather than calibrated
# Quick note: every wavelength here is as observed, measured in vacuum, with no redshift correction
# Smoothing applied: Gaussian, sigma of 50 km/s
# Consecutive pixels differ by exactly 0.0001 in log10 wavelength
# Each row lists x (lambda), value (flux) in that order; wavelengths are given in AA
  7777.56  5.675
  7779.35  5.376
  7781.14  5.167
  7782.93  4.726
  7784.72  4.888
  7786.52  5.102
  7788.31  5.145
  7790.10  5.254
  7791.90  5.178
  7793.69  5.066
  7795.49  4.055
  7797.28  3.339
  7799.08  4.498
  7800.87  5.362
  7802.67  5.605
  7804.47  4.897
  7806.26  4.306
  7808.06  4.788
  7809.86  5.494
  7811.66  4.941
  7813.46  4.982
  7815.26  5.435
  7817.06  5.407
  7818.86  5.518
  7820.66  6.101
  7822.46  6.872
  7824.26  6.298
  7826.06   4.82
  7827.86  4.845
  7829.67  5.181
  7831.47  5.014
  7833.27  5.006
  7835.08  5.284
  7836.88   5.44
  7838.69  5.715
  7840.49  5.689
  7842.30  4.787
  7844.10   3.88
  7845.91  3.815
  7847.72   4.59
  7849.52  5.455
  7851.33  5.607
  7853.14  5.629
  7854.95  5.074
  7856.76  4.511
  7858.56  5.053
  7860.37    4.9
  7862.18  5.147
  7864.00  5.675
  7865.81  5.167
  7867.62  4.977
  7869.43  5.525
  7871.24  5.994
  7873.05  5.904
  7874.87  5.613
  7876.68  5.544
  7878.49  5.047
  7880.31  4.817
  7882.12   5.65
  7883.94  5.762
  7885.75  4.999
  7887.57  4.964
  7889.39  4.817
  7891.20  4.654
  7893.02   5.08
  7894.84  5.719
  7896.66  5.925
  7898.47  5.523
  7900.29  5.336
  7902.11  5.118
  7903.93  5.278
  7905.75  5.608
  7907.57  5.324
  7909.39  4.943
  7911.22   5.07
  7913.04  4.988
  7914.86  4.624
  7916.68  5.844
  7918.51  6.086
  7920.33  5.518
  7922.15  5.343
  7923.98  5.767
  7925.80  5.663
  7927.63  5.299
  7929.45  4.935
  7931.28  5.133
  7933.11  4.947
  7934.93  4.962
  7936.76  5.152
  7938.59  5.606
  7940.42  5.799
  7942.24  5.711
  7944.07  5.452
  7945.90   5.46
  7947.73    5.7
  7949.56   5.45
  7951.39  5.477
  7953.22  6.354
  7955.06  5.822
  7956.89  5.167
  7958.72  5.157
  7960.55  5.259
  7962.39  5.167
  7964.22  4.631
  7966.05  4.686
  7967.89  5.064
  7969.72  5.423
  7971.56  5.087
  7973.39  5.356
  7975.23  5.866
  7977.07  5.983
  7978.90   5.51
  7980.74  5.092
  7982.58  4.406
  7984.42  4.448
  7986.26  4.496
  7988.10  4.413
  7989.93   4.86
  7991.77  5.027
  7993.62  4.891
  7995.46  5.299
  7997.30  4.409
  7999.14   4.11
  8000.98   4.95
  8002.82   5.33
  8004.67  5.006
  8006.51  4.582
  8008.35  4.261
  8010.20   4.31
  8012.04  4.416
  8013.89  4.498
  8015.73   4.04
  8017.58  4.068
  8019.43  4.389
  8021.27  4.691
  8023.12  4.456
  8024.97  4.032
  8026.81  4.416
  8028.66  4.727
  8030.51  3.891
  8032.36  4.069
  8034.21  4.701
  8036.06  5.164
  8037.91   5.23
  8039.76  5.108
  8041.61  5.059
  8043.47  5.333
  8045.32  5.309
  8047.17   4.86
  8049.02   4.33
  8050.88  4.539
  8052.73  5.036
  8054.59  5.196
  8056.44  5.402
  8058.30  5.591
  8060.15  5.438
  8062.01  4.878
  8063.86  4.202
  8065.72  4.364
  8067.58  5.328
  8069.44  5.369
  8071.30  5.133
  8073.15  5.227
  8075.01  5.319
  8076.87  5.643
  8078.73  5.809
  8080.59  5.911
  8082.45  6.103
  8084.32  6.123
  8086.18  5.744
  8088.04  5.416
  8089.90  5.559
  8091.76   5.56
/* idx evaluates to 0.08 mag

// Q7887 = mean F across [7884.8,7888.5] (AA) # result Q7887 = 4.99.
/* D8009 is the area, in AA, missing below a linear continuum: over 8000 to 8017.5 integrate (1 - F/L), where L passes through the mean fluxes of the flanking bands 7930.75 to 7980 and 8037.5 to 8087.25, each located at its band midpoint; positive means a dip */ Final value 2.4 AA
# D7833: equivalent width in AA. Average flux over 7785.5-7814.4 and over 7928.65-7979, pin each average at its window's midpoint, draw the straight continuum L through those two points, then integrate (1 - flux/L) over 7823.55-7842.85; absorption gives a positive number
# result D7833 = -1.15 AA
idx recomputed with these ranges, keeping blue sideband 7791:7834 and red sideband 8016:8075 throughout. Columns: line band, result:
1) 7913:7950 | -0.09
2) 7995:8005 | 0.01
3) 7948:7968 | -0.08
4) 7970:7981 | -0.12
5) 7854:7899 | -0.05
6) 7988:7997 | 0.00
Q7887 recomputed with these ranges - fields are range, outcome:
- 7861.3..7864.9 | 5.4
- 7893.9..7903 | 5.53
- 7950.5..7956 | 5.88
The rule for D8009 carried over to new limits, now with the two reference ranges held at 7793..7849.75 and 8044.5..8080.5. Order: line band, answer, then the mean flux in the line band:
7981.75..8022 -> 4.13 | 4.59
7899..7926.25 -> -1.46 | 5.36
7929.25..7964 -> -2.05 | 5.4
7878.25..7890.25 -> -0.17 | 5.15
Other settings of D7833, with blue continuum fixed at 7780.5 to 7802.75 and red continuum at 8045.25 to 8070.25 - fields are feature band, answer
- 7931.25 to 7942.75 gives -1.0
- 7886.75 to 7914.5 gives -1.8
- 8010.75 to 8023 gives 1.5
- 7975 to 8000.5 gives 0.3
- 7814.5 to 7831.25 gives -2.5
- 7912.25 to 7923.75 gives -1.2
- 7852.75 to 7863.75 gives -0.4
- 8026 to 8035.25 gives 1.1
